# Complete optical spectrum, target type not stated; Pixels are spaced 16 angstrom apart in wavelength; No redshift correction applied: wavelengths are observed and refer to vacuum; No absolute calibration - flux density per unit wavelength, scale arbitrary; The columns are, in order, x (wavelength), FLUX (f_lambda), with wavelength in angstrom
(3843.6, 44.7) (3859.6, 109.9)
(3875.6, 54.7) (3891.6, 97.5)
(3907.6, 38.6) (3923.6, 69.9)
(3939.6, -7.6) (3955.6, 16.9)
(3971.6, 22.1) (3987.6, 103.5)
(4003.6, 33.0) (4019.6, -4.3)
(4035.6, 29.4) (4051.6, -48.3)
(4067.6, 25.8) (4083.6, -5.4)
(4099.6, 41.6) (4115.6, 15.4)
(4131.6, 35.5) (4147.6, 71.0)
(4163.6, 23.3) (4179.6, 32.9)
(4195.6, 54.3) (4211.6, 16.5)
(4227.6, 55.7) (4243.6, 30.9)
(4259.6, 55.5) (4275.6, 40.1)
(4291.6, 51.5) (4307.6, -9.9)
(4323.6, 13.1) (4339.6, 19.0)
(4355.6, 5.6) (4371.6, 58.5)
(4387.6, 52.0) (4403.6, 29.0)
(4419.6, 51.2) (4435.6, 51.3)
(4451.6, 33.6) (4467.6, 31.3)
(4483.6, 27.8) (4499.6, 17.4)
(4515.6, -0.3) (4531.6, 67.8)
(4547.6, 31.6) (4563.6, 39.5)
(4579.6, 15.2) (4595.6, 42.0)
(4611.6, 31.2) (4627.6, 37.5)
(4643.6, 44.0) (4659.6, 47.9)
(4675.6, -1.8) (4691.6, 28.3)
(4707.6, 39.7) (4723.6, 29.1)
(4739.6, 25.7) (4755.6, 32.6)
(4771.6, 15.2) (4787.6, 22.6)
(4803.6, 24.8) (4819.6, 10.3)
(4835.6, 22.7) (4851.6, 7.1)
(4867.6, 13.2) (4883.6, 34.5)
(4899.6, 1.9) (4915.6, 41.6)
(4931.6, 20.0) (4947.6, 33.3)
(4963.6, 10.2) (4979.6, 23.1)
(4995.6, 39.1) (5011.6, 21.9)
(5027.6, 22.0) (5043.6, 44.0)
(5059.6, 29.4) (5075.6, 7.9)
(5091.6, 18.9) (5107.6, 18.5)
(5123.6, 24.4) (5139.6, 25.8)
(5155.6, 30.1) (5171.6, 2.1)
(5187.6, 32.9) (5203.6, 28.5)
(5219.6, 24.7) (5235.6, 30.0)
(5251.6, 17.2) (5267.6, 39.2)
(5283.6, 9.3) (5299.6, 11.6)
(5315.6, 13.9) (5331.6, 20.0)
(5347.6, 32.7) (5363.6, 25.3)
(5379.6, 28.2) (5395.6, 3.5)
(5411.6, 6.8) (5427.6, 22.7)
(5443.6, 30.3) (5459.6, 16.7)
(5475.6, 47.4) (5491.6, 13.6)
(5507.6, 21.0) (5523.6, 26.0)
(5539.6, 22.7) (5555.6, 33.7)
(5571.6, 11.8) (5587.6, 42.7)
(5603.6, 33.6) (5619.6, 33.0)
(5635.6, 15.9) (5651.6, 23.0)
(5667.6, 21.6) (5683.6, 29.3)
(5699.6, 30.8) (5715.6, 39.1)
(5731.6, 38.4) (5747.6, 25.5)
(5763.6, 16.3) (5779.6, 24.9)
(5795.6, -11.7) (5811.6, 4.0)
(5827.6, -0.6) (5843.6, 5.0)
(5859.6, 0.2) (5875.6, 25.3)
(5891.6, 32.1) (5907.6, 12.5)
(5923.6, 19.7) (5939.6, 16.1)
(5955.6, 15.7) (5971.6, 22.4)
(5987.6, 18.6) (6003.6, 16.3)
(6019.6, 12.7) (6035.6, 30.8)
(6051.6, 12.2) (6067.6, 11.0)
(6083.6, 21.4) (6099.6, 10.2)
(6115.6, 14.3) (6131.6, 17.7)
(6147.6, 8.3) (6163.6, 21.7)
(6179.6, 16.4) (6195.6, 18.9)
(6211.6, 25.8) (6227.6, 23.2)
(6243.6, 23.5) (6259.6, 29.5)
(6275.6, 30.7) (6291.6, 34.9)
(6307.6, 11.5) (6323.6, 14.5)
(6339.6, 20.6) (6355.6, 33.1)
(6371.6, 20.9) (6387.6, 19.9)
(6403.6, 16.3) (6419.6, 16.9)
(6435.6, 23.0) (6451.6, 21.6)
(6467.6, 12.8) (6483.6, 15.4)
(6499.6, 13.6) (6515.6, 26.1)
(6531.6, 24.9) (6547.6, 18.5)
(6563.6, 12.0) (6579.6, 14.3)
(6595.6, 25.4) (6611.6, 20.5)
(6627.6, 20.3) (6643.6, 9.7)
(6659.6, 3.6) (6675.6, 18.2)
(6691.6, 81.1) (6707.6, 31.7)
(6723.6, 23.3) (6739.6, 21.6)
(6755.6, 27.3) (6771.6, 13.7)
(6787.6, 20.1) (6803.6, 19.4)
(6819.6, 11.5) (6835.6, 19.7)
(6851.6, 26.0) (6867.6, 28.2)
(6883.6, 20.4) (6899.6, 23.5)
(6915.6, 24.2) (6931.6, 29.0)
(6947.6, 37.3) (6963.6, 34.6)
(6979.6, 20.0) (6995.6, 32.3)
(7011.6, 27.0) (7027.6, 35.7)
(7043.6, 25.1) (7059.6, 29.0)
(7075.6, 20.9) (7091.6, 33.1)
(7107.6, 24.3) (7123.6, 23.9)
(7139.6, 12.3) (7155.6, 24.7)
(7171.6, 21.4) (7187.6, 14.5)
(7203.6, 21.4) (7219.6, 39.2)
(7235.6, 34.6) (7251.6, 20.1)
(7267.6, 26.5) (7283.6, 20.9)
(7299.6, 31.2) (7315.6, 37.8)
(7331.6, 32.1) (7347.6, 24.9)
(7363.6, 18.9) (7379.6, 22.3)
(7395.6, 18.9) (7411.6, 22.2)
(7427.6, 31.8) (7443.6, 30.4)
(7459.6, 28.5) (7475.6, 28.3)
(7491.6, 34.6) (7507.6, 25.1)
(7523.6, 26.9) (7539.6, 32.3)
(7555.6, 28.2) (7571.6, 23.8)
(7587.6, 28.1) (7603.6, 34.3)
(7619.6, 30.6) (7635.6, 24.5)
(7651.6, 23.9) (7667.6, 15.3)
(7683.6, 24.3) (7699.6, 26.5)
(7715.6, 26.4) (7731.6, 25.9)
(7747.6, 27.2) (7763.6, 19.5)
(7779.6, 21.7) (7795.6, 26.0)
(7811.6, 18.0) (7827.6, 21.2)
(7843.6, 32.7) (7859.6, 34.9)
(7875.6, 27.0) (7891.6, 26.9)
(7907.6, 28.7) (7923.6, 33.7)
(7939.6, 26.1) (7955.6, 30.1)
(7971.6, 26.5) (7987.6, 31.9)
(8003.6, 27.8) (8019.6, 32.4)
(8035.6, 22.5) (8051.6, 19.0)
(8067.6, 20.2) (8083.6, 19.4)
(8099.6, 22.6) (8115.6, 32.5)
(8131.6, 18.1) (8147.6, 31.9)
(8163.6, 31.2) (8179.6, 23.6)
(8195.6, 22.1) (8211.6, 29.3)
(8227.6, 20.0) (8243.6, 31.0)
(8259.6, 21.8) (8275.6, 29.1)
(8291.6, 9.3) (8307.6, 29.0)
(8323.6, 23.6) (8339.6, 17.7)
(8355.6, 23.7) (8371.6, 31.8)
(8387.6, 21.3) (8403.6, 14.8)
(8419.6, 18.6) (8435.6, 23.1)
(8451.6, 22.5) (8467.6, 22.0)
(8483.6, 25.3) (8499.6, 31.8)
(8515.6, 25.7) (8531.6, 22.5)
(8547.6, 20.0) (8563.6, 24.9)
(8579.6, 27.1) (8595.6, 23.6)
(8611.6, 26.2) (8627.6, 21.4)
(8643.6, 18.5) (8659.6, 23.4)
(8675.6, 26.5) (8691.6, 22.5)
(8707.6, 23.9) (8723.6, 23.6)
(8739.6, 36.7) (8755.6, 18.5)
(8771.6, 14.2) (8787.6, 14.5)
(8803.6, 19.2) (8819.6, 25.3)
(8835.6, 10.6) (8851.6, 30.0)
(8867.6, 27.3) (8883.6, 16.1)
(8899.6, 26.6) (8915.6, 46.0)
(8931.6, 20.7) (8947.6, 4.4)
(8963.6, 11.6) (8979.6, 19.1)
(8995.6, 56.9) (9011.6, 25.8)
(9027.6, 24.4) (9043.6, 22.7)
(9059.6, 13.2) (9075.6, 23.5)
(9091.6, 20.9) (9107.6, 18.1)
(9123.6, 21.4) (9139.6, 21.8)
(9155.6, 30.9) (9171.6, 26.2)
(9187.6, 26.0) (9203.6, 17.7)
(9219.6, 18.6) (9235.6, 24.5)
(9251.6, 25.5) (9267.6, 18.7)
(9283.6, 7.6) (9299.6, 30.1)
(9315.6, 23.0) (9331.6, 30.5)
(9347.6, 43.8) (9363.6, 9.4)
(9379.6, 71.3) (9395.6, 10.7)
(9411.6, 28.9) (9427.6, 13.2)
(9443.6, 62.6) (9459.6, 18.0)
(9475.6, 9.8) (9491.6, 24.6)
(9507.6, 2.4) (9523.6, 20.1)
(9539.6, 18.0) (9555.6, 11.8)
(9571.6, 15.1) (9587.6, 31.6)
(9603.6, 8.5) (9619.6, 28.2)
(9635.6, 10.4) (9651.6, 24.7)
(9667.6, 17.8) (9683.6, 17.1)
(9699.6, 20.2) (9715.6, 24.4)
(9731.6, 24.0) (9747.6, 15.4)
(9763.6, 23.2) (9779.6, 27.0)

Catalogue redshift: 0.80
